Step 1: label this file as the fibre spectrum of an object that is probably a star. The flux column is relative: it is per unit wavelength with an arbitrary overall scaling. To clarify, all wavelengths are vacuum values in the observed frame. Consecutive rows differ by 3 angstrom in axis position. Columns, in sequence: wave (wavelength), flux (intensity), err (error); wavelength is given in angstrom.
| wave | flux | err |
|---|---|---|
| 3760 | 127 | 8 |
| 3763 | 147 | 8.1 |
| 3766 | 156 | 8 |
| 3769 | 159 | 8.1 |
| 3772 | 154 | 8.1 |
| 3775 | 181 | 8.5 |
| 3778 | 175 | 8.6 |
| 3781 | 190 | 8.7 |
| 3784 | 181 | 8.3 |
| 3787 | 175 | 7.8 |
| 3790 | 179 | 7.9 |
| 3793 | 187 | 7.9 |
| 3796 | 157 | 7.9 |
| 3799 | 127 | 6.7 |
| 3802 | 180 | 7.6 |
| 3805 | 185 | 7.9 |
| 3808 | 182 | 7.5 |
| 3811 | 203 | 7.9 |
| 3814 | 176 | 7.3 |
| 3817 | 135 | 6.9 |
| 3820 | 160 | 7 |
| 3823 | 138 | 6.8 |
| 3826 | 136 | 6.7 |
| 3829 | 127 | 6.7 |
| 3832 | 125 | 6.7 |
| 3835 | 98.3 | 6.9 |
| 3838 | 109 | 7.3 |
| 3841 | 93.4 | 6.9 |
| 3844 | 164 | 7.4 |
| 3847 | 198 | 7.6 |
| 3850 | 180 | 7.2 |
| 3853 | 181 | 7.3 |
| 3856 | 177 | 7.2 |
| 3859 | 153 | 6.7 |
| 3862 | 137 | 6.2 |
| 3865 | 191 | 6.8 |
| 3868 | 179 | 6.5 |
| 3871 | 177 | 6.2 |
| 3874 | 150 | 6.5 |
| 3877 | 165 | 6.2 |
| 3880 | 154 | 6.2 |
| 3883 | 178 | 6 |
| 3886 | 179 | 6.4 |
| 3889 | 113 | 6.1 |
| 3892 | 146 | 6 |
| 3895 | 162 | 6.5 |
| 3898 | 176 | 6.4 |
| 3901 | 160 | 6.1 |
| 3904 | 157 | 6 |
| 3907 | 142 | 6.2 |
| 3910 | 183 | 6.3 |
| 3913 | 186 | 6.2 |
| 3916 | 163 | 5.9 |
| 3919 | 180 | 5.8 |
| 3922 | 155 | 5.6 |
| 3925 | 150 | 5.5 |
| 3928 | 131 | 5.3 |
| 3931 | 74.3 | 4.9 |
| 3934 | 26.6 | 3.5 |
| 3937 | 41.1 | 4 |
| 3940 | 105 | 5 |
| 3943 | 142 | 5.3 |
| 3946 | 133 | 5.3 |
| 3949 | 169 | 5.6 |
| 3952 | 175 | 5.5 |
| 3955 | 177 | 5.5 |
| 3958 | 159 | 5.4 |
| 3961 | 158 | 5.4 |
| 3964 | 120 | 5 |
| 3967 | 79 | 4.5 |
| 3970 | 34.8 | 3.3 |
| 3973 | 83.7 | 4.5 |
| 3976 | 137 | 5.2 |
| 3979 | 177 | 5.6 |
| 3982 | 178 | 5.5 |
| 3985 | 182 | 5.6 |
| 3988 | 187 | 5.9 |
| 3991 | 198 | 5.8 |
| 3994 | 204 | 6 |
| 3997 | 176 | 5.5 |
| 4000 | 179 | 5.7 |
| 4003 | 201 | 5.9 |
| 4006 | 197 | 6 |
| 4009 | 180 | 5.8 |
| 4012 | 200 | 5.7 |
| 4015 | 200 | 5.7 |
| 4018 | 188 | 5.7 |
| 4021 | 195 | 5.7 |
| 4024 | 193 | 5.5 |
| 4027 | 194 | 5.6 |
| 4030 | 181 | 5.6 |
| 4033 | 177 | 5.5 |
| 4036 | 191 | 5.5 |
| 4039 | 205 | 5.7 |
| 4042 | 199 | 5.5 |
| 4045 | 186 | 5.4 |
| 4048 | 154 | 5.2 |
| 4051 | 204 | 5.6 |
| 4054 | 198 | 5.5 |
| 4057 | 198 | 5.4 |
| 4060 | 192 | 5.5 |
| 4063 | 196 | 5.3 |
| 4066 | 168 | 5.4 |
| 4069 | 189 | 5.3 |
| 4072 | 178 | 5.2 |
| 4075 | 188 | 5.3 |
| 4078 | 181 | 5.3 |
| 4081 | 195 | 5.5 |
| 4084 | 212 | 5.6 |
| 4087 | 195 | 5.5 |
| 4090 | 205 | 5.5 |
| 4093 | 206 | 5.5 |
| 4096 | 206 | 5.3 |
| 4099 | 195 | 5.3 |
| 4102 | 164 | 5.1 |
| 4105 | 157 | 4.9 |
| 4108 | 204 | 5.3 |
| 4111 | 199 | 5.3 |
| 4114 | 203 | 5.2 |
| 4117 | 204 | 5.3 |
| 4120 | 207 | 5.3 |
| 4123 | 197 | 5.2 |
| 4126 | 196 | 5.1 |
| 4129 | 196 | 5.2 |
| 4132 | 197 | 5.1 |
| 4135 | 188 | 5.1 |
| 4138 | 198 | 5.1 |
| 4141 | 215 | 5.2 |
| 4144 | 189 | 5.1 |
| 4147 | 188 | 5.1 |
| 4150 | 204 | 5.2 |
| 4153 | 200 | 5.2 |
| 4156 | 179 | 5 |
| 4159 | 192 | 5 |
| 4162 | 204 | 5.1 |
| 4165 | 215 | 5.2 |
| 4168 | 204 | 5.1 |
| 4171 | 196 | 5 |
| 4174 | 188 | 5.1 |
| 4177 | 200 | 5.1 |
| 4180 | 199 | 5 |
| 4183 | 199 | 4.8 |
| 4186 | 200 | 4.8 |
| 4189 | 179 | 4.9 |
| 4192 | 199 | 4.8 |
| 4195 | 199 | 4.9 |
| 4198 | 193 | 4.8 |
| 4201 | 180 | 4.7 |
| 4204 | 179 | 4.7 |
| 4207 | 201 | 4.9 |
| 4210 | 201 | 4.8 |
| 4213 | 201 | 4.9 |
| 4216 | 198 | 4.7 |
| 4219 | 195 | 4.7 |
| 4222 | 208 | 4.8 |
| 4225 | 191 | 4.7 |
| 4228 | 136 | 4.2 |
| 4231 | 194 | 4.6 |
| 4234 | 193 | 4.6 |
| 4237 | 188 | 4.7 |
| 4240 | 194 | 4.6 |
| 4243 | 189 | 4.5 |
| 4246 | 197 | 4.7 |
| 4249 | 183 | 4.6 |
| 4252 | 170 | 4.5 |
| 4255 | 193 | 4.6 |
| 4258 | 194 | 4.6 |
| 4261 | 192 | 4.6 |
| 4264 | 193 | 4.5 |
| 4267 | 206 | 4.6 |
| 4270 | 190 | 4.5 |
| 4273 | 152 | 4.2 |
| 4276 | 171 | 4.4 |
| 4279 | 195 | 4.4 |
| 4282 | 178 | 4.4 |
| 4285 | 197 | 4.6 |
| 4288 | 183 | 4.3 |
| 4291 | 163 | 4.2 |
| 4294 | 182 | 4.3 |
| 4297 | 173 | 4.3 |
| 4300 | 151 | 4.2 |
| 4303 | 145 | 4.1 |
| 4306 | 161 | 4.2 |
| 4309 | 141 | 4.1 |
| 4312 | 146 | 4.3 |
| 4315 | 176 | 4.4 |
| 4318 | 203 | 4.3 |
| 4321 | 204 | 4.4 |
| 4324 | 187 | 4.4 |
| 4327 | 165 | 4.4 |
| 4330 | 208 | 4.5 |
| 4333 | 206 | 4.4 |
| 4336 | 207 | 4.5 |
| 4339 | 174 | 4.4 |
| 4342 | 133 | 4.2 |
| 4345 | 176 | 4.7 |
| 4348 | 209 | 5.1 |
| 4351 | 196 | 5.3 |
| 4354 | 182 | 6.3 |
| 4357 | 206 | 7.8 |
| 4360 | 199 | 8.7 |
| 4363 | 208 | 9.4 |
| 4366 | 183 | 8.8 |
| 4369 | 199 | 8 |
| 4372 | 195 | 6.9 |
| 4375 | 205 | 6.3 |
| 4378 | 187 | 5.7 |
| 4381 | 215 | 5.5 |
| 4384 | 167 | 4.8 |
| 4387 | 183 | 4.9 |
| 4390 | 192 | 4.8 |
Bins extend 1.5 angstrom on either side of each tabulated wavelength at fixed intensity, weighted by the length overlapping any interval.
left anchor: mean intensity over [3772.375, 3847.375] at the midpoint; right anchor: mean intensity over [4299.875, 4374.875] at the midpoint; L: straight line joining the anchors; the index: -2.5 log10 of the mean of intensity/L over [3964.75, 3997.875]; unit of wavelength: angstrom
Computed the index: 0.13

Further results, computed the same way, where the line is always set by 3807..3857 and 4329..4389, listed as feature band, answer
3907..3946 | 0.22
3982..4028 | -0.16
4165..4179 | -0.12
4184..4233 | -0.06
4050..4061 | -0.18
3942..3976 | 0.23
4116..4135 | -0.14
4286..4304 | 0.12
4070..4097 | -0.15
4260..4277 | 0.00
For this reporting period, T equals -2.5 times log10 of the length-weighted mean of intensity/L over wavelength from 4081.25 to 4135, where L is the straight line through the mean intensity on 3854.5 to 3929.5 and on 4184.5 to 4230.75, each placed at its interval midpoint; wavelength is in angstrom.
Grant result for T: -0.085 mag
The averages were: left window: 162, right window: 191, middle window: 196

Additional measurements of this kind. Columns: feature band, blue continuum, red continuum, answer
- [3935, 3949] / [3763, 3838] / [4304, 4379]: 0.46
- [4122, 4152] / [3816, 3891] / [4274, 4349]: -0.18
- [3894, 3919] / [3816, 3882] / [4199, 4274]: -0.07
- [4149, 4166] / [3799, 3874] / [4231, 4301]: -0.12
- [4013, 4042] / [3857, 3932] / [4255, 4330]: -0.17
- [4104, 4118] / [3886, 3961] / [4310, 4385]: -0.19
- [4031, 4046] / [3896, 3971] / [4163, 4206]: -0.19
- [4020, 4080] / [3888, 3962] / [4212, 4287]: -0.18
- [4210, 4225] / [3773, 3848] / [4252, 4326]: -0.14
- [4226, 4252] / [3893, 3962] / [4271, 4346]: -0.09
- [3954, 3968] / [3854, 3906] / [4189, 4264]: 0.21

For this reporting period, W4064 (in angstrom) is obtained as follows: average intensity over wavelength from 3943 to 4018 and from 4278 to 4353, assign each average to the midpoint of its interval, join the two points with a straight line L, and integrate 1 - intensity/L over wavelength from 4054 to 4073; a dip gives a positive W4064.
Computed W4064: -2.5 angstrom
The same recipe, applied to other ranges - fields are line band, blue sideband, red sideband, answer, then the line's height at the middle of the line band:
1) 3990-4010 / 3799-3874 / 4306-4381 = -2.89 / 167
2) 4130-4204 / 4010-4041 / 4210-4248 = -1.76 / 191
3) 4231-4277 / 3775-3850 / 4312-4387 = -0.72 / 185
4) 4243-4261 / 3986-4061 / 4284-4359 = -0.61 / 182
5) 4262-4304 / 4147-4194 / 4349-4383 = 4.17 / 197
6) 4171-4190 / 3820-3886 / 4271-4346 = -2.87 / 169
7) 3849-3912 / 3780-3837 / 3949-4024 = -0.73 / 162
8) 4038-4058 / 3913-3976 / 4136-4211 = -4.42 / 157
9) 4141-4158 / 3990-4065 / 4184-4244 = -0.26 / 191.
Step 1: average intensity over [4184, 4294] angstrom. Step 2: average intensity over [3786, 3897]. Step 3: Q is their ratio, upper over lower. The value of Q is 1.19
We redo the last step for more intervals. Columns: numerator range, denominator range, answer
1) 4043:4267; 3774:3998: 1.26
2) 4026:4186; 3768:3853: 1.22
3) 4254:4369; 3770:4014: 1.17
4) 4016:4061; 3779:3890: 1.19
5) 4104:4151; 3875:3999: 1.34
